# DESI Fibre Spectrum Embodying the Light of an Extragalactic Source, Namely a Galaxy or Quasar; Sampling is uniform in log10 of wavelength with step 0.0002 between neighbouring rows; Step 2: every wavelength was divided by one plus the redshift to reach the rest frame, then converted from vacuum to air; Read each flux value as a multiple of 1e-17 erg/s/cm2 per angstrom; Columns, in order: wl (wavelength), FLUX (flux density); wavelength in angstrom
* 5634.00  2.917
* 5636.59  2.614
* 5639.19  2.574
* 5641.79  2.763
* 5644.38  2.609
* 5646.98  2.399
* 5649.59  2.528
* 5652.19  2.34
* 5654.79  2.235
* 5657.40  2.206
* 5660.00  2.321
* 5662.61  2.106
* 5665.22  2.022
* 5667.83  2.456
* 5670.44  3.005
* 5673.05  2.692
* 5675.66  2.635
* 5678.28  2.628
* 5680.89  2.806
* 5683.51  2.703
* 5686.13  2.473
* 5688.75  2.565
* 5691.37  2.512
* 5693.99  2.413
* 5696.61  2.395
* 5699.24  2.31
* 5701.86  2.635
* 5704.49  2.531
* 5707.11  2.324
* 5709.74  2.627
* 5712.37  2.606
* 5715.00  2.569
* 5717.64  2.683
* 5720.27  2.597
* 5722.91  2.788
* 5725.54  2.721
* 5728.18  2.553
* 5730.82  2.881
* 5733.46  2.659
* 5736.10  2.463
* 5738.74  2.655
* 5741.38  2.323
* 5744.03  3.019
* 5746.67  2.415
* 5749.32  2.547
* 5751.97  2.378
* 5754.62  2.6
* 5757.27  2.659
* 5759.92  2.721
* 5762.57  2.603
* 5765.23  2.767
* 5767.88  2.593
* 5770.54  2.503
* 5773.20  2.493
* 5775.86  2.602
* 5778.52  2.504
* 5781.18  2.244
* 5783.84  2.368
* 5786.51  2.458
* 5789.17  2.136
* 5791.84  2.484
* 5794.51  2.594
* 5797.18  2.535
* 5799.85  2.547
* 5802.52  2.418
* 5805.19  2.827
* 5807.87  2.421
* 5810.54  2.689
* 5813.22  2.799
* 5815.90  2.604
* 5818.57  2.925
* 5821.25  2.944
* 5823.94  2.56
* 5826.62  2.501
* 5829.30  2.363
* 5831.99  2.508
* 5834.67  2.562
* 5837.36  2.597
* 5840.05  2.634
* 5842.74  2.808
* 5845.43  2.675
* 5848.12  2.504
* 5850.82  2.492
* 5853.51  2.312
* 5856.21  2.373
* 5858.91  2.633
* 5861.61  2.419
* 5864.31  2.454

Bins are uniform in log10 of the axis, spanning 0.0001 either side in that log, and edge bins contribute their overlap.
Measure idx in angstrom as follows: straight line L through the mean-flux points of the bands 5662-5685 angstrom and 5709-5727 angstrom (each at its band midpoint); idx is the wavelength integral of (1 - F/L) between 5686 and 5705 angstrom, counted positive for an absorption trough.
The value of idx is 1.0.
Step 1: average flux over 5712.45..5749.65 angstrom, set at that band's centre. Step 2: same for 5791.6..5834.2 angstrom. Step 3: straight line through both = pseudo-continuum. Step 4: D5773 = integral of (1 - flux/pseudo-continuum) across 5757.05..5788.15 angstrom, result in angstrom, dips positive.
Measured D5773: 1.0 angstrom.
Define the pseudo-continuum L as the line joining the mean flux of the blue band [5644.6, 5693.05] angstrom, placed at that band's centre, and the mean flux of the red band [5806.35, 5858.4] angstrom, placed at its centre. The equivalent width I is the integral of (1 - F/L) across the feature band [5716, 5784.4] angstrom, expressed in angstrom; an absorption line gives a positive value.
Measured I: -1.48 angstrom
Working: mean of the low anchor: 2.48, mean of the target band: 2.59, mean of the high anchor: 2.59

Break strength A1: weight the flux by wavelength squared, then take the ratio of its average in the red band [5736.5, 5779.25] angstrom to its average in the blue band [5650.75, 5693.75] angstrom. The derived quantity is 1.07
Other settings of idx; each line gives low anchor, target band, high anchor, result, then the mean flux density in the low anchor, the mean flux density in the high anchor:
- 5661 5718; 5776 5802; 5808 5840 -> 1.7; 2.53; 2.63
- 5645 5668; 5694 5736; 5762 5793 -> -3.6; 2.29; 2.48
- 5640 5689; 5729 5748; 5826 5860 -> -0.9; 2.5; 2.54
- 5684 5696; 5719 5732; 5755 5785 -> -0.9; 2.5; 2.55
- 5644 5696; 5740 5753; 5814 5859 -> -0.1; 2.48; 2.59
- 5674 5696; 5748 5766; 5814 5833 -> 0.0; 2.59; 2.64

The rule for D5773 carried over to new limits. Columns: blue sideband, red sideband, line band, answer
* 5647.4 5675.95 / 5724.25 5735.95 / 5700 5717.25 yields 0.3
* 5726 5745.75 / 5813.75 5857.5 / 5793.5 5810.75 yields 0.3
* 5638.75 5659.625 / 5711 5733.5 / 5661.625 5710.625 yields 0.8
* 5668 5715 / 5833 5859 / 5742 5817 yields 0.4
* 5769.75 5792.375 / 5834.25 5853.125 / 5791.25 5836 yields -1.7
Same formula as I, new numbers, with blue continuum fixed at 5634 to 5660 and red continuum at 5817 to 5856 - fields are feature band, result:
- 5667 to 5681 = -1.1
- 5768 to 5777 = 0.1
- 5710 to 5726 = -0.8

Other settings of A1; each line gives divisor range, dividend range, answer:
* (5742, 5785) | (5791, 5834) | 1.04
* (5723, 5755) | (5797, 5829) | 1.04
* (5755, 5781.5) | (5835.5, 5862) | 1.01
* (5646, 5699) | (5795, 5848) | 1.12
